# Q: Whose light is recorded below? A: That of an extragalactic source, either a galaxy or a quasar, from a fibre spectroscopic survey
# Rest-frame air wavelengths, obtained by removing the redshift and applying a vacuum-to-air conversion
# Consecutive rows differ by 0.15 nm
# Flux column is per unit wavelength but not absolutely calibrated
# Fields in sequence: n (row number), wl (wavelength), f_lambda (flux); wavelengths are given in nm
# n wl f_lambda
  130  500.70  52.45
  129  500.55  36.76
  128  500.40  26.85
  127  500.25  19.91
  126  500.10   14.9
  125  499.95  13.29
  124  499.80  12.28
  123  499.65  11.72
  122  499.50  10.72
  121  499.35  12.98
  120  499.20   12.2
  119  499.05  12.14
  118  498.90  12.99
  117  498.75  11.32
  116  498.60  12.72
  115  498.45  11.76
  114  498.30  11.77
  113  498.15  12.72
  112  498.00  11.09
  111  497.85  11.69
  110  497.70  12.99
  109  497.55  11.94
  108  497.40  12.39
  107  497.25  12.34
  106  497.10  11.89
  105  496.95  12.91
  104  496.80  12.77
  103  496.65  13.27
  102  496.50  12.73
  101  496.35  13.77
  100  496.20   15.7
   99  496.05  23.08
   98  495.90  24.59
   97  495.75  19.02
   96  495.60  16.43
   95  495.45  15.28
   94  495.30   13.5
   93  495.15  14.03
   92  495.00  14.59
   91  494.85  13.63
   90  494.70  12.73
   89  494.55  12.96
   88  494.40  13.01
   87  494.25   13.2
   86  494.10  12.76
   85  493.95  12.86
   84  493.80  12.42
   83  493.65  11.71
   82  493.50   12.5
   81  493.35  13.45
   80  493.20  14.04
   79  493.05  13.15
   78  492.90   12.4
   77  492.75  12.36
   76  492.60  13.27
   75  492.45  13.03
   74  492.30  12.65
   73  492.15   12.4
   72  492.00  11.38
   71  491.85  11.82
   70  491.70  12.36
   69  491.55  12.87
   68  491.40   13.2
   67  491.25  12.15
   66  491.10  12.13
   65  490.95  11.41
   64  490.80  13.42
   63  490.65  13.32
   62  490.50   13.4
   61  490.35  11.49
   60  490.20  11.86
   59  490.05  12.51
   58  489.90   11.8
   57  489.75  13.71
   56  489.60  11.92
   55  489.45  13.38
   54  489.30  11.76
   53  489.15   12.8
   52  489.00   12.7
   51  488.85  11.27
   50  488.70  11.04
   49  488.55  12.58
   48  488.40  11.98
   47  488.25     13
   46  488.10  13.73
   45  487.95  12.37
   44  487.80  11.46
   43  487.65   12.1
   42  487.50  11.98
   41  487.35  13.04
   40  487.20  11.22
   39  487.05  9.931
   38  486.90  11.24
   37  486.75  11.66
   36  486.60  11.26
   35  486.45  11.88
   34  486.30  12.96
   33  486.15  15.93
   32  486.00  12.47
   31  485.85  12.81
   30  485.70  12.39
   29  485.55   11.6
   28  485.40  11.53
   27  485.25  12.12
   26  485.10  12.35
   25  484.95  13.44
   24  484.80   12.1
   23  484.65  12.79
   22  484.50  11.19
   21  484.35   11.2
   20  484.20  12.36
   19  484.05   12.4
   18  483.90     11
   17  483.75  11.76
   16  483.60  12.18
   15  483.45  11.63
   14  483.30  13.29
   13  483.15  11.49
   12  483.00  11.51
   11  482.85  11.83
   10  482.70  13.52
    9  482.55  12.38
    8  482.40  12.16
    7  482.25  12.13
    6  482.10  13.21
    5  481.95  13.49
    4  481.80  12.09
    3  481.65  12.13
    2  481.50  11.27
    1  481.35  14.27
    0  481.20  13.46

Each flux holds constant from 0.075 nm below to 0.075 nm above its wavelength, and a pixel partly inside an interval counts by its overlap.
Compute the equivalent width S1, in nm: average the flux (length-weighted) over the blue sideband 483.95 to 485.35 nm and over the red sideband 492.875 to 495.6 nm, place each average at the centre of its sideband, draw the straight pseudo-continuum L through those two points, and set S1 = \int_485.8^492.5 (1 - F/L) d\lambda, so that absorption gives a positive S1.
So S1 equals 0.20 nm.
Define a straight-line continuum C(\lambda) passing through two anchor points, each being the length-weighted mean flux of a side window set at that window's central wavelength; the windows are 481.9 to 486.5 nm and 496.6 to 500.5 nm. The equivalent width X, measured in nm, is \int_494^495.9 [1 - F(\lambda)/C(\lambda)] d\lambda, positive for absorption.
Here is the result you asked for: -0.22 nm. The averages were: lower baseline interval 12.4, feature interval 14.7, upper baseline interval 13.4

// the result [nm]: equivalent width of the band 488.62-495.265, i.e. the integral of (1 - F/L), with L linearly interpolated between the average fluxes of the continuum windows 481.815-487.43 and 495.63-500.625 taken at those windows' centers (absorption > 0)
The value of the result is 0.47 nm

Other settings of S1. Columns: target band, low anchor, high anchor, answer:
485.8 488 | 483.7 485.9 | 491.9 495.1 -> 0.02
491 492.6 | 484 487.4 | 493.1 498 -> 0.11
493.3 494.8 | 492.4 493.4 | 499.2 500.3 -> 0.04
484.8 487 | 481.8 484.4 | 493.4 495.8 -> 0.04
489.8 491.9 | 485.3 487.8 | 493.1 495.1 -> 0.04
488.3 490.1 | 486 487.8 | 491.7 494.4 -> 0.00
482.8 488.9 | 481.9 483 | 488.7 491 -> 0.19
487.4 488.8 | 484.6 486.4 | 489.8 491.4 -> 0.03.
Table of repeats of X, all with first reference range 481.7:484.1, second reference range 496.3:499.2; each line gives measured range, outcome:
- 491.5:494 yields -0.06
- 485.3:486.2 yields -0.03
